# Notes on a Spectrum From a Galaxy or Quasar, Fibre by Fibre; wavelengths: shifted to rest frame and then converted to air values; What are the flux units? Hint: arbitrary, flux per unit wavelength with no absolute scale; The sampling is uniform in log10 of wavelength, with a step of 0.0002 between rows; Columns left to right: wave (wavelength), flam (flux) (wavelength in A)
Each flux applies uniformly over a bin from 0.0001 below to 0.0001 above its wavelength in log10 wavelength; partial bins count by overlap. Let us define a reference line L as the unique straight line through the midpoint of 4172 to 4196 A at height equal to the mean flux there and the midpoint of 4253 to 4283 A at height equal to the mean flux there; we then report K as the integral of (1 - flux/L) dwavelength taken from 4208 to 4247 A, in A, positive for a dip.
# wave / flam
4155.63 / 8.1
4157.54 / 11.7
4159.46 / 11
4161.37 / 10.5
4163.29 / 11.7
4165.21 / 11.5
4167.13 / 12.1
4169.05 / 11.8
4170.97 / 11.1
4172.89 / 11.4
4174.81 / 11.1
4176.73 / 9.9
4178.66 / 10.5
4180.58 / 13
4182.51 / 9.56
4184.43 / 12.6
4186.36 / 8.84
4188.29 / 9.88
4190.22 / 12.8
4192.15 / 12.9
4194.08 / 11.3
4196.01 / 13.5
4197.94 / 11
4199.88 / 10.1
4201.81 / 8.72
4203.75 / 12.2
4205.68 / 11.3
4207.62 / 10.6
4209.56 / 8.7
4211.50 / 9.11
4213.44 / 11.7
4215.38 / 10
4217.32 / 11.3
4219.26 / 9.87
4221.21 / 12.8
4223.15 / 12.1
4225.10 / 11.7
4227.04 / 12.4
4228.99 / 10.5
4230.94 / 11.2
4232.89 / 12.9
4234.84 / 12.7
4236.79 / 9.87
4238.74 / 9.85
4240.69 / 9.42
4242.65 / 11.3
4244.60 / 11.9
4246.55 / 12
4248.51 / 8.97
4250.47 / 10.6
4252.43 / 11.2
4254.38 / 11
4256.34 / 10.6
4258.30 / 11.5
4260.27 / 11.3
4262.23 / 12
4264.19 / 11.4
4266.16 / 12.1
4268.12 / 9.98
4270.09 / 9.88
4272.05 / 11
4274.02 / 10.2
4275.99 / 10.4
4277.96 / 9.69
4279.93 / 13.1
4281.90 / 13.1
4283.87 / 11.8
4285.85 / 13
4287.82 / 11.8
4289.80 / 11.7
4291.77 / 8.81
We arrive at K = 0.5 A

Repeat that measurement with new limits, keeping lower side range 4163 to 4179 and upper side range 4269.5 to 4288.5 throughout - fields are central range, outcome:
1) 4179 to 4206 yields 0.07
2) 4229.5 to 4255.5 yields 0.87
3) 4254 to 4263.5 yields 0.07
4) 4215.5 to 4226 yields -0.09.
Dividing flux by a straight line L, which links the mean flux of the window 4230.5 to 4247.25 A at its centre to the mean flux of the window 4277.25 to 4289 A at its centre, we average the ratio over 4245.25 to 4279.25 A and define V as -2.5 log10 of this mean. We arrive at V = 0.082 mag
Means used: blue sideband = 11.2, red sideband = 12.1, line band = 10.8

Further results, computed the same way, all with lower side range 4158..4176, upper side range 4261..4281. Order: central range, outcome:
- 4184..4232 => 0.01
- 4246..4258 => 0.03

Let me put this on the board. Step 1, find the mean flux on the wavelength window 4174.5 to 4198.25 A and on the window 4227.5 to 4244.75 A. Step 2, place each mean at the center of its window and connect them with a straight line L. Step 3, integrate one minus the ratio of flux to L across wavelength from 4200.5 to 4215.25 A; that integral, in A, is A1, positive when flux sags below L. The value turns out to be 1.2 A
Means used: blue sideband 11.3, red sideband 11.1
